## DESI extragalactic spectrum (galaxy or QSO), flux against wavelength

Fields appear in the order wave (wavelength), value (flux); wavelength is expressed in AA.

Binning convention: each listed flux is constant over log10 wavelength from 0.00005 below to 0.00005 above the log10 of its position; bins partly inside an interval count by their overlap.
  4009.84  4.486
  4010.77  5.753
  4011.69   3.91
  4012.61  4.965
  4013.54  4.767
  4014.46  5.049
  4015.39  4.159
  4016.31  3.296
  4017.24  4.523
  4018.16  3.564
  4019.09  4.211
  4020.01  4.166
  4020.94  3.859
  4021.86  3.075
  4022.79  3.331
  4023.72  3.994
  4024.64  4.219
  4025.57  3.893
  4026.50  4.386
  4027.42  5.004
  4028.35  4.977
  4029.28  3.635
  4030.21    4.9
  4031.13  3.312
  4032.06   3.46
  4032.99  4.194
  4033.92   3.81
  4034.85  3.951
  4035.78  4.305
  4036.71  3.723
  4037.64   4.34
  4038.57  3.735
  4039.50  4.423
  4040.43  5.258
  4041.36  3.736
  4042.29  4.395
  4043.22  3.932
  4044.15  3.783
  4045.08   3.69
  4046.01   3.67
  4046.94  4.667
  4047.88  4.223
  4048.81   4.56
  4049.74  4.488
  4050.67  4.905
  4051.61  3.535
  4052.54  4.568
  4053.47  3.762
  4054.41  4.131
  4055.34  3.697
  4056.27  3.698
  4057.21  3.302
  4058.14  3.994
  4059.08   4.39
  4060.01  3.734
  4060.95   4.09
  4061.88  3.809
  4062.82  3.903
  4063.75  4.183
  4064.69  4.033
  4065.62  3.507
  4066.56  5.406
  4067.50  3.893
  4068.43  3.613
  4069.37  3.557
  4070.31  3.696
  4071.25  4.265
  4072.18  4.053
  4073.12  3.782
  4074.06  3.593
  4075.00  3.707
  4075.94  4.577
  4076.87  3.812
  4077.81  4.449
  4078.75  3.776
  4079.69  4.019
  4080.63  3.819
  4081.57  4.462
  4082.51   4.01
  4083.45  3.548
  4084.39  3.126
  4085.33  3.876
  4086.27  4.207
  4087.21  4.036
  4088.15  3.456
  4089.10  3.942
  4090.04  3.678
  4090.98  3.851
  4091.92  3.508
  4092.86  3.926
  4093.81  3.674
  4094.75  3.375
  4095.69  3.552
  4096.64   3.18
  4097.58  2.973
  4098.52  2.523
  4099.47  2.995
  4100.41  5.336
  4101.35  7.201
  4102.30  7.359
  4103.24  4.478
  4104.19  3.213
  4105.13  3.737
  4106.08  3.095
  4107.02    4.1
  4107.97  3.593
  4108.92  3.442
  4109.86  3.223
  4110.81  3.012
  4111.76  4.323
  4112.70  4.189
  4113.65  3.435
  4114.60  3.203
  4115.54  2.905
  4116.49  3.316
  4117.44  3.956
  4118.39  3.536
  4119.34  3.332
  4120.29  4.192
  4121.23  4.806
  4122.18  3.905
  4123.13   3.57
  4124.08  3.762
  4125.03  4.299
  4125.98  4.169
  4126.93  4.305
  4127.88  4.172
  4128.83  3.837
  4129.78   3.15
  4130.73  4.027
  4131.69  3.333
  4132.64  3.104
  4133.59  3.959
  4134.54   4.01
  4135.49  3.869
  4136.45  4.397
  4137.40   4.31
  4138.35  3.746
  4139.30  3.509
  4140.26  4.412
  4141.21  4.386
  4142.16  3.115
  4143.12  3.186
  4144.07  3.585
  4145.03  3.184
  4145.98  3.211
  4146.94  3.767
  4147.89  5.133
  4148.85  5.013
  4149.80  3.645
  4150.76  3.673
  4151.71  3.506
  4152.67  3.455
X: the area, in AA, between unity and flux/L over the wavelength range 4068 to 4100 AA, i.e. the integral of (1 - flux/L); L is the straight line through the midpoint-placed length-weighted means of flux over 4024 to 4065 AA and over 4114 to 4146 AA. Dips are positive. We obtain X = 1.8 AA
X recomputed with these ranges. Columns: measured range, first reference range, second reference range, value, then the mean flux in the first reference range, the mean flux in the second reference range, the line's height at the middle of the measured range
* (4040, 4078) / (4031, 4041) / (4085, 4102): -0.5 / 4.07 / 3.88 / 3.99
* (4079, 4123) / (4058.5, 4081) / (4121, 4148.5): 1.0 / 3.99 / 3.87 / 3.93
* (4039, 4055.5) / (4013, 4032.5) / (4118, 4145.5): -0.7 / 4.09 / 3.83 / 4.03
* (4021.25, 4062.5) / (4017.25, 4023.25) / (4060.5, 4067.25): -1.2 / 3.77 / 4.13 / 3.94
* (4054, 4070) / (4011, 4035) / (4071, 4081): 0.3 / 4.12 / 3.98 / 4.02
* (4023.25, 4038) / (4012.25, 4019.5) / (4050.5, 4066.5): 0.2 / 4.3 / 3.97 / 4.19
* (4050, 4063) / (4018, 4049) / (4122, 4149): 0.2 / 4.07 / 3.86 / 4.02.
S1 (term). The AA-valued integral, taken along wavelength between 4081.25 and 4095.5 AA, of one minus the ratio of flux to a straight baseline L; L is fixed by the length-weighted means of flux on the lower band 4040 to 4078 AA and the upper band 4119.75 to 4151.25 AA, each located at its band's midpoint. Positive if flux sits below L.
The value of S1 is 0.8 AA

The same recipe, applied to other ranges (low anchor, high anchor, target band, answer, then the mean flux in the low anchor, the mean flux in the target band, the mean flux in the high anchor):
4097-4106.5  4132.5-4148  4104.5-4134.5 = 2.56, 4.29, 3.71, 3.8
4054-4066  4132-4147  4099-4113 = -1.56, 3.89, 4.22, 3.73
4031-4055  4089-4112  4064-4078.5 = 0.01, 4.11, 4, 3.89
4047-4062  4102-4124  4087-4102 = 0.07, 4.08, 3.86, 3.79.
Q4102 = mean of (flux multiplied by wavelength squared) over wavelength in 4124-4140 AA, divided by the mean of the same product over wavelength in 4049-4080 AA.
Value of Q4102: 1.00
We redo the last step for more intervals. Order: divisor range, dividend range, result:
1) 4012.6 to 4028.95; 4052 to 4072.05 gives 0.97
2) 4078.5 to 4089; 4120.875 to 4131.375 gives 1.05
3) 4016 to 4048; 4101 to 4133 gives 1.01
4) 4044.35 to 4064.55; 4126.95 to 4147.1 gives 0.96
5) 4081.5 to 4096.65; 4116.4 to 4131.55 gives 1.06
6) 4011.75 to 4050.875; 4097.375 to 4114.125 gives 1.01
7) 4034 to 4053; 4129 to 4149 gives 0.95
